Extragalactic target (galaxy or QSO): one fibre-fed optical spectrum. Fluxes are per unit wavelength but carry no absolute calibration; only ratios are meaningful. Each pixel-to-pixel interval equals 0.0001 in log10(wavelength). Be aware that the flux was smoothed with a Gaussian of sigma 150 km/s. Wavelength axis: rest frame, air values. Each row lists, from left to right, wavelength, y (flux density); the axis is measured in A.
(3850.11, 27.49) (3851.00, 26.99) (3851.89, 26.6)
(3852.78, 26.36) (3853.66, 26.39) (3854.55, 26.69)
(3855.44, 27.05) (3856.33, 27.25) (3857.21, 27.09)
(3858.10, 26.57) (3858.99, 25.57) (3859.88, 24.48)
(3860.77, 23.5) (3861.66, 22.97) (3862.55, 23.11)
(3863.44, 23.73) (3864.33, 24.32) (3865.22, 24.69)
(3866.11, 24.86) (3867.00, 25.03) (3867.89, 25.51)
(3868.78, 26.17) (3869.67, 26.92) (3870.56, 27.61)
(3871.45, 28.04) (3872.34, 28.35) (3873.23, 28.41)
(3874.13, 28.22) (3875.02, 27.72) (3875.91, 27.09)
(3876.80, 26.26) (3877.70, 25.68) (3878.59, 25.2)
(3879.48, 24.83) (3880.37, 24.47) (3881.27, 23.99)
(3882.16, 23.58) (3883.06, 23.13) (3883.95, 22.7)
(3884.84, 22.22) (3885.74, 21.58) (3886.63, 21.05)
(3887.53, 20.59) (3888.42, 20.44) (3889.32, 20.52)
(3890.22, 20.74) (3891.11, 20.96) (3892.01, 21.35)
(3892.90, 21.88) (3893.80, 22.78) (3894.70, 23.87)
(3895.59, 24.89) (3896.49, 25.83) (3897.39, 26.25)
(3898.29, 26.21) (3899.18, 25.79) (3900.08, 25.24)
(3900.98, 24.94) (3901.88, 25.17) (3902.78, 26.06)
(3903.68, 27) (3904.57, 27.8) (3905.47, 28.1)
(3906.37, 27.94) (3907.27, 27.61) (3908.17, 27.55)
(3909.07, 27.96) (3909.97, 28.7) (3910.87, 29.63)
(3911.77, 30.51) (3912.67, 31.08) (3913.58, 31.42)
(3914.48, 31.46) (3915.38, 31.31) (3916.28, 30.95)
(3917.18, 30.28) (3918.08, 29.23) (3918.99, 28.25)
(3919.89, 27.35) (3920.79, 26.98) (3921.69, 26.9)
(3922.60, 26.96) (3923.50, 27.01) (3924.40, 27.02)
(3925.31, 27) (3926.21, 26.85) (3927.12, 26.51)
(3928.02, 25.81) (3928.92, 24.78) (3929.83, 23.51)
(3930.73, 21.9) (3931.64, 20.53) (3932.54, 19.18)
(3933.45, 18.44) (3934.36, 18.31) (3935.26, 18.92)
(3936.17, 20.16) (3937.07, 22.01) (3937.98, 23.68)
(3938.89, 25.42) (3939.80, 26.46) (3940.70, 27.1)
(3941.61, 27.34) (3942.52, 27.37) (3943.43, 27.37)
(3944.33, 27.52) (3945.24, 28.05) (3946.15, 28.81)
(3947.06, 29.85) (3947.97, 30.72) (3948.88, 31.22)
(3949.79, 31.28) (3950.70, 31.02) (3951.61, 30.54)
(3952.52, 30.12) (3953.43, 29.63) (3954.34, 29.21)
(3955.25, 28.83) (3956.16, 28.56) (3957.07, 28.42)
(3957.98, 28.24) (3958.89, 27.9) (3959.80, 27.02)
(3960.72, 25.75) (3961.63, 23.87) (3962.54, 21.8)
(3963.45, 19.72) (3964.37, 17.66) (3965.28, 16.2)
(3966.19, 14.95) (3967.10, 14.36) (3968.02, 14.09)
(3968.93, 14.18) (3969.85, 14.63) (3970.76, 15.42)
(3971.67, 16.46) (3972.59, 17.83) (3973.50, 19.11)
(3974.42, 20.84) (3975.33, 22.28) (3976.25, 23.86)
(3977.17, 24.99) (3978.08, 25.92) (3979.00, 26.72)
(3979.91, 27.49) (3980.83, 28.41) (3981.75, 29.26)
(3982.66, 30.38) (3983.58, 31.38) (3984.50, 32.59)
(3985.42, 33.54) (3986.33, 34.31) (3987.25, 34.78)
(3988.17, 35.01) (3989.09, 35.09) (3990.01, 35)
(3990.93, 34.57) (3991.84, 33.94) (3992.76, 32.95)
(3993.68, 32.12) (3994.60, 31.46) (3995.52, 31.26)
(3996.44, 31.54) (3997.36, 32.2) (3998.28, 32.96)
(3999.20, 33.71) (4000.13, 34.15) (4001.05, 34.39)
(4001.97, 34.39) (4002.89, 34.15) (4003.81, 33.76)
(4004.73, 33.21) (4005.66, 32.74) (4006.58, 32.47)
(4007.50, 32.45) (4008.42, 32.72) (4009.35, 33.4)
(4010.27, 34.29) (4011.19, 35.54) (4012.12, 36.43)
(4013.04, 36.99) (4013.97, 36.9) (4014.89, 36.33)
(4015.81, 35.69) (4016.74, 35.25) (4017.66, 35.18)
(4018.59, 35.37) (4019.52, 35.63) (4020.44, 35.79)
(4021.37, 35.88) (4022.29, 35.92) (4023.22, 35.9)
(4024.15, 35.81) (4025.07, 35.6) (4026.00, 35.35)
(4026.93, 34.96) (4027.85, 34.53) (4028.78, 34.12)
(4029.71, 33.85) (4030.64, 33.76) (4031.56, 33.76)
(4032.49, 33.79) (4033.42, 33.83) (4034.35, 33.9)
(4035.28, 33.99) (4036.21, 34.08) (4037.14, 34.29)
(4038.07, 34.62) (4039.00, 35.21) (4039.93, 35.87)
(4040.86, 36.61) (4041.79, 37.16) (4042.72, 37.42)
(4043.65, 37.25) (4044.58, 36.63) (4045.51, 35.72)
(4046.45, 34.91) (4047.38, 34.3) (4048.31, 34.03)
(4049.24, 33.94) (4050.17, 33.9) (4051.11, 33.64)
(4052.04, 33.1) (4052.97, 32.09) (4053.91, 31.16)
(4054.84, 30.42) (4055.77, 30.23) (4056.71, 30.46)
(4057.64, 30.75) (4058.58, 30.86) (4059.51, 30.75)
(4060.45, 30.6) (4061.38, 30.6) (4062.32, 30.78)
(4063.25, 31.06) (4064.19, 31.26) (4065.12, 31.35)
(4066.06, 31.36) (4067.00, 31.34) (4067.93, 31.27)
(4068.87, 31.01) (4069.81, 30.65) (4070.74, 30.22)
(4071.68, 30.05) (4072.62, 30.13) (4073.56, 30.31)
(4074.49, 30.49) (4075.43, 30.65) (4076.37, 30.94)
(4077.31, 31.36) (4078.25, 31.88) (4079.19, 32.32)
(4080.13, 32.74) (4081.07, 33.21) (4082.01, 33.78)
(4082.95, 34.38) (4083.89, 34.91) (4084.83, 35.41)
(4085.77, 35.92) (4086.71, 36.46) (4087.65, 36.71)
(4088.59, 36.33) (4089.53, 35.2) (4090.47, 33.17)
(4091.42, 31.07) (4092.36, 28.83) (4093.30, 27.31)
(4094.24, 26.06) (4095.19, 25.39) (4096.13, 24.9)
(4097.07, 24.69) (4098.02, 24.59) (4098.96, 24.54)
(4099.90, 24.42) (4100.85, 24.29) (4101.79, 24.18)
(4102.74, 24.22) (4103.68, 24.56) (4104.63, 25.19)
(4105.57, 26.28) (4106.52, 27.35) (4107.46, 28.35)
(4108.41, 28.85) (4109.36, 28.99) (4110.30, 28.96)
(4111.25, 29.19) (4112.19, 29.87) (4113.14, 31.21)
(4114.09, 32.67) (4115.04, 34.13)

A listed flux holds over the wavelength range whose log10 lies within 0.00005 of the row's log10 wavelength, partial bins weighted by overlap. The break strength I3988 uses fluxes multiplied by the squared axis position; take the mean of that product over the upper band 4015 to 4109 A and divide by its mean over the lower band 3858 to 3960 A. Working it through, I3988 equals 1.33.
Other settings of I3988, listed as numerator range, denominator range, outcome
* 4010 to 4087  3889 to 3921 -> 1.35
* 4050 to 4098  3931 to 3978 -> 1.41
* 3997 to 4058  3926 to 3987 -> 1.44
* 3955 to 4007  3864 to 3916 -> 1.12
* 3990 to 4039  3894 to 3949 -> 1.36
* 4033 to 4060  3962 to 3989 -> 1.49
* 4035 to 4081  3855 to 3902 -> 1.45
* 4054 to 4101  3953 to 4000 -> 1.22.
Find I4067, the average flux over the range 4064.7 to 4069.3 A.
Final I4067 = 31.2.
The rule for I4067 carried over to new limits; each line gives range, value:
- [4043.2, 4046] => 36.4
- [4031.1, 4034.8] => 33.8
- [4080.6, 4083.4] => 33.8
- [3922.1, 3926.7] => 26.9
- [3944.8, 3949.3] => 29.7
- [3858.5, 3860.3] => 25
